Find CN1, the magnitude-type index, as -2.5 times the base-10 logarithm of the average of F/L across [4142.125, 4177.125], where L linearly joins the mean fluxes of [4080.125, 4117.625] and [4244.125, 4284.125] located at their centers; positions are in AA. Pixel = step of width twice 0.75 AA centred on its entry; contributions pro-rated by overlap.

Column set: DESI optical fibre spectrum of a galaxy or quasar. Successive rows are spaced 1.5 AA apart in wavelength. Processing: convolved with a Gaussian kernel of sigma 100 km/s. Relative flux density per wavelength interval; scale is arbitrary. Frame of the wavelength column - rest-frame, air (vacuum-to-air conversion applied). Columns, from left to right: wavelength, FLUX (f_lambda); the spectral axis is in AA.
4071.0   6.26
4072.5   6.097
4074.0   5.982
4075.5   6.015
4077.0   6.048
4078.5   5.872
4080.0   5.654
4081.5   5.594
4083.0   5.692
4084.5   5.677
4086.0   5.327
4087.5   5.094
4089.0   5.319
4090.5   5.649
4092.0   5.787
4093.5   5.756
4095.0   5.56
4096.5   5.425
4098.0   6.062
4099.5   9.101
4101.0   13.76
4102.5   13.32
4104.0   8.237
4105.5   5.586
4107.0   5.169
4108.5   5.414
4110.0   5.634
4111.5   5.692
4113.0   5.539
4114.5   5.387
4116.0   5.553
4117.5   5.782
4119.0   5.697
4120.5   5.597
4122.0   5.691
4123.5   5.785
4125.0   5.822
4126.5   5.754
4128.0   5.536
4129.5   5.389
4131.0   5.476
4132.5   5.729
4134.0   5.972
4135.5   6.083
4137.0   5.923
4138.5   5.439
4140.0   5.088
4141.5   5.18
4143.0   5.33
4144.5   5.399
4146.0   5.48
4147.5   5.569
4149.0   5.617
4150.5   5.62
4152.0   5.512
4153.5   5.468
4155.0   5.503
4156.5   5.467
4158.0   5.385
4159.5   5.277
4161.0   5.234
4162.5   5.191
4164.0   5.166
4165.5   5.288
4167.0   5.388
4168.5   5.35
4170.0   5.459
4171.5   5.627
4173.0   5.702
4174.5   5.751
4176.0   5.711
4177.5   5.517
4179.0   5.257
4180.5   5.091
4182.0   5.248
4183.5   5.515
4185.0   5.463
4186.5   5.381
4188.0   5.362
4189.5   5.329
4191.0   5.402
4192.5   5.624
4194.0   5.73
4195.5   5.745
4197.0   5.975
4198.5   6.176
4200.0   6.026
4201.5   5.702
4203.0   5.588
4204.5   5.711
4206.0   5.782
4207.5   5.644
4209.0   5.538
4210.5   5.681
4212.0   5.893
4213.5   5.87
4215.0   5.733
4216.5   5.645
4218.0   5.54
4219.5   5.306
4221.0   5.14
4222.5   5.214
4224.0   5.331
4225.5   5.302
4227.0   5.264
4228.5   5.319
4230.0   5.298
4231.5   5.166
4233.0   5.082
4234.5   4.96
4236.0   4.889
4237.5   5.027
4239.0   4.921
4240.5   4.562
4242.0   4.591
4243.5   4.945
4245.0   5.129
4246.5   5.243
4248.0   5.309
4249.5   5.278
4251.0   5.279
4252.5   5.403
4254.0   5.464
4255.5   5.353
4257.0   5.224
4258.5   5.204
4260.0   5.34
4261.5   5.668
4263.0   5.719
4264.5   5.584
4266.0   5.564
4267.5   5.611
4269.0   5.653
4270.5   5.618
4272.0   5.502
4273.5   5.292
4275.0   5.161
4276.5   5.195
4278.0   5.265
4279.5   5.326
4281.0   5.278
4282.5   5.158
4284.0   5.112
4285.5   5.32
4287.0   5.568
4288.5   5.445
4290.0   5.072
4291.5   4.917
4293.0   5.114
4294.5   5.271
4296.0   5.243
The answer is 0.11 mag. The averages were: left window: 6.44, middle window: 5.46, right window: 5.37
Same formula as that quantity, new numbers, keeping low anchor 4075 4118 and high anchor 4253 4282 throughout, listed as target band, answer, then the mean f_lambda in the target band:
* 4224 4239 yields 0.10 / 5.14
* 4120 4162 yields 0.11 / 5.54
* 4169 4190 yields 0.09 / 5.46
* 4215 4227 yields 0.06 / 5.37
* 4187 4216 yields 0.02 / 5.71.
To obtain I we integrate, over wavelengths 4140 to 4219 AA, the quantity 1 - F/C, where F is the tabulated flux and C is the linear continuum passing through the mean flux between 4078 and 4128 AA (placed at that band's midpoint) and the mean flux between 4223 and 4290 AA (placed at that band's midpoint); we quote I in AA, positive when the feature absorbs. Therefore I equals 3.2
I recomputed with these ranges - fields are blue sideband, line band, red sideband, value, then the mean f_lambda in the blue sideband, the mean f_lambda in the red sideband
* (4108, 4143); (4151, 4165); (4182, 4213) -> 0.7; 5.61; 5.65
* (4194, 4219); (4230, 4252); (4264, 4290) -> 2.1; 5.76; 5.38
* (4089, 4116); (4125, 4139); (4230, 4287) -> 1.7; 6.81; 5.26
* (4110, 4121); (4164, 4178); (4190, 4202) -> 0.5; 5.61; 5.79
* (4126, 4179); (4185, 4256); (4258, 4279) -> 0.9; 5.5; 5.46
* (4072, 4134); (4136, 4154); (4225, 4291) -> 1.4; 6.17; 5.26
